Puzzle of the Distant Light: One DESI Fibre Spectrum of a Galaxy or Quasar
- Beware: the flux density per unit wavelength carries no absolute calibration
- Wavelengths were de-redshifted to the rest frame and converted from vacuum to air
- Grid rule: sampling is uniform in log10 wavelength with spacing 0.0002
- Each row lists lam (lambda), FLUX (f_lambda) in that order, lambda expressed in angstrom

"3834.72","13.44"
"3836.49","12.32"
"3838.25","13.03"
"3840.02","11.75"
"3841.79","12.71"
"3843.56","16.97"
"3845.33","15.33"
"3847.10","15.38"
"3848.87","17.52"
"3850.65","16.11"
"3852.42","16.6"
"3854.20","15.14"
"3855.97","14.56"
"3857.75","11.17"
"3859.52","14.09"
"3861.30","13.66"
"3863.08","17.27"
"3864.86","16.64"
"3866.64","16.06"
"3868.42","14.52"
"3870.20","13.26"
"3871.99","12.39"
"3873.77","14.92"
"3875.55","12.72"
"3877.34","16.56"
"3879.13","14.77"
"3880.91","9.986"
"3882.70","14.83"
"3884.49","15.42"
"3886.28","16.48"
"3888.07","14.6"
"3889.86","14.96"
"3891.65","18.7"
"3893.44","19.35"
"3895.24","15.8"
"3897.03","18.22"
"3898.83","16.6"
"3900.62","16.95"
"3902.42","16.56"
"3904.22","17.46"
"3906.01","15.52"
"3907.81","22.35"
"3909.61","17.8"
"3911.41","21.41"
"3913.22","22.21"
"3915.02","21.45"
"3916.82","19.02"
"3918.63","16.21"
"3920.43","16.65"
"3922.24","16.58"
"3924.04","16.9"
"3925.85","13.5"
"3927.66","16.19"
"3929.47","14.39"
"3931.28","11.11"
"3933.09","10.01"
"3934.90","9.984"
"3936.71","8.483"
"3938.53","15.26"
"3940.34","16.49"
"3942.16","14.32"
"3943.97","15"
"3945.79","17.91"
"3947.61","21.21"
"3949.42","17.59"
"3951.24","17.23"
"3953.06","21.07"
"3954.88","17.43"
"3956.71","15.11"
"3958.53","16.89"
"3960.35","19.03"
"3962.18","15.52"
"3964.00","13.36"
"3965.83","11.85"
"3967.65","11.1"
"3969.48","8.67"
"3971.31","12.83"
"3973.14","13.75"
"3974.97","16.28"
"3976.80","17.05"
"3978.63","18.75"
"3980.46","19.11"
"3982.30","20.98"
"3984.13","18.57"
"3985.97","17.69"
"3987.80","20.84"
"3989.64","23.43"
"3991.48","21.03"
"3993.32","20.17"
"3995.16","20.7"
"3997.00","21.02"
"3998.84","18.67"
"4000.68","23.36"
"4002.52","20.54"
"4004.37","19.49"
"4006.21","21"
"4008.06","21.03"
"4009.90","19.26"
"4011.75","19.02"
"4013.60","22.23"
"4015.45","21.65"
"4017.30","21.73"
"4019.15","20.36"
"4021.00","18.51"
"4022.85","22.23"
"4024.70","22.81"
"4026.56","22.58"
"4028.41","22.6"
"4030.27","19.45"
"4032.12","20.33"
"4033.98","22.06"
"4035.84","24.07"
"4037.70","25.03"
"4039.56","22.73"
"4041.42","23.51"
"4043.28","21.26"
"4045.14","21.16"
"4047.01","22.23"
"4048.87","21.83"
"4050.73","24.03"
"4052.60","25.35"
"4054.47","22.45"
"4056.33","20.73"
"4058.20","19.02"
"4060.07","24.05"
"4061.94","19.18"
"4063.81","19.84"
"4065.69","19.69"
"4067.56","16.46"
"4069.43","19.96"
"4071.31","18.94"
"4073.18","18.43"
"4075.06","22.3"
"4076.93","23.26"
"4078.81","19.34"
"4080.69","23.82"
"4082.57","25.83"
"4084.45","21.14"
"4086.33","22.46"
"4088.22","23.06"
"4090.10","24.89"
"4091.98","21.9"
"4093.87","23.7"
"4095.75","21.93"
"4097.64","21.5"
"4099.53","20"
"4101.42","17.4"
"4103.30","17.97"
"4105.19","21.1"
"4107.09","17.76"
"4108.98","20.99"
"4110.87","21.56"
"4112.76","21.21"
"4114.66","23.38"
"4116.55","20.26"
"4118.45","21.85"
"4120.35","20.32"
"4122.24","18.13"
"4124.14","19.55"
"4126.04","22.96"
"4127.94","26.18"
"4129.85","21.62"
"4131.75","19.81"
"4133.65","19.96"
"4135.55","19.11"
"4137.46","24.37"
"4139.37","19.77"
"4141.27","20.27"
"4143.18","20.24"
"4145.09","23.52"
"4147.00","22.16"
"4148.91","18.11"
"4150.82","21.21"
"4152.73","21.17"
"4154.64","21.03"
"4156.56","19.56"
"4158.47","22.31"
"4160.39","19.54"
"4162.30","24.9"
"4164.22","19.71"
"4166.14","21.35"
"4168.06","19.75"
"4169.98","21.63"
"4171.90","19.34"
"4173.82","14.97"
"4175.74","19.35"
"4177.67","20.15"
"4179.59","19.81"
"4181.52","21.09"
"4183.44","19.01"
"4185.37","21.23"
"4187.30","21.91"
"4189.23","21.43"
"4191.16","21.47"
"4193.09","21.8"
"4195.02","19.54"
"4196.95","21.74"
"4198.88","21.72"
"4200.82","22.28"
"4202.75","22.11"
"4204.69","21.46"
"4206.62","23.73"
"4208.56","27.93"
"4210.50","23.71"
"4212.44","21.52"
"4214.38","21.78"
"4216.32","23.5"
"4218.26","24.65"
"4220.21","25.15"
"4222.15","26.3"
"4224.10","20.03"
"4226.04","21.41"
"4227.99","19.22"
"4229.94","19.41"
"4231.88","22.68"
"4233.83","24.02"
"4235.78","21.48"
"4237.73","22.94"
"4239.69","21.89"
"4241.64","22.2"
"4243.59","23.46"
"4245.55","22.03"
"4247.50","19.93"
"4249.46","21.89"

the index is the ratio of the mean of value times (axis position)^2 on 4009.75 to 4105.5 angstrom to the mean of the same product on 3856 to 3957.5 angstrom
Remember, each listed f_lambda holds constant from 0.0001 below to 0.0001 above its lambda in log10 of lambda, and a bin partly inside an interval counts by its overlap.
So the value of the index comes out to 1.5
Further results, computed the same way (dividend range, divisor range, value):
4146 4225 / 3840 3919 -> 1.55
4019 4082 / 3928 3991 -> 1.42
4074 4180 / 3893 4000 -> 1.36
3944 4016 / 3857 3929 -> 1.17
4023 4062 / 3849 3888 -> 1.66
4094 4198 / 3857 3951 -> 1.48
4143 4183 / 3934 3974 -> 1.51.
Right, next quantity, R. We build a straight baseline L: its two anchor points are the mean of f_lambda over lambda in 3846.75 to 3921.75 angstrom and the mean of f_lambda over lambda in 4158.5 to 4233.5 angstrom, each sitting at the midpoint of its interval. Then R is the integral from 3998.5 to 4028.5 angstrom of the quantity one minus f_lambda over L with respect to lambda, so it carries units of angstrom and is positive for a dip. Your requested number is -4.1 angstrom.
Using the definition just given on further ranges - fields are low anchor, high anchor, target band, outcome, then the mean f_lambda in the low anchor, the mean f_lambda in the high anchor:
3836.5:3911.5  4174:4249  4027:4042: -3.1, 15.5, 21.9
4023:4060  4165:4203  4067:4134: 1.3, 22.3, 20.6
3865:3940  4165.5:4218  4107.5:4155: -2.2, 15.8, 21.4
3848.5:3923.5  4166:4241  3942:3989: 2.8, 16.3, 21.7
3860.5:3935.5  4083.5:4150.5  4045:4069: -1.8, 16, 21.1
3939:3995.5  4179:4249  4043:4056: -2.7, 17.1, 22.1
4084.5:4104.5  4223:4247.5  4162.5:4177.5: 1.3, 21.5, 21.7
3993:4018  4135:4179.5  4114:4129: -0.7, 20.7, 20.6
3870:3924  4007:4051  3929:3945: 4.8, 16.7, 21.7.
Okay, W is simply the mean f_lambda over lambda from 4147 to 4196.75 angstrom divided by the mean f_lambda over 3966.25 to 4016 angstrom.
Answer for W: 1.1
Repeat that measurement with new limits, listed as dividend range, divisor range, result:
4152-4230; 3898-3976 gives 1.35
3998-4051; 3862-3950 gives 1.35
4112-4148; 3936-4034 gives 1.16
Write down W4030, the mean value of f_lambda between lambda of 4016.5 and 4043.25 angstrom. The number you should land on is 22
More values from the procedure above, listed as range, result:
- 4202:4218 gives 23.3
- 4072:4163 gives 21.3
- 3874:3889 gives 14.4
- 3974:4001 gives 19.8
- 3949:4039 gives 19.1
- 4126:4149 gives 21.4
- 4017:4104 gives 21.6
